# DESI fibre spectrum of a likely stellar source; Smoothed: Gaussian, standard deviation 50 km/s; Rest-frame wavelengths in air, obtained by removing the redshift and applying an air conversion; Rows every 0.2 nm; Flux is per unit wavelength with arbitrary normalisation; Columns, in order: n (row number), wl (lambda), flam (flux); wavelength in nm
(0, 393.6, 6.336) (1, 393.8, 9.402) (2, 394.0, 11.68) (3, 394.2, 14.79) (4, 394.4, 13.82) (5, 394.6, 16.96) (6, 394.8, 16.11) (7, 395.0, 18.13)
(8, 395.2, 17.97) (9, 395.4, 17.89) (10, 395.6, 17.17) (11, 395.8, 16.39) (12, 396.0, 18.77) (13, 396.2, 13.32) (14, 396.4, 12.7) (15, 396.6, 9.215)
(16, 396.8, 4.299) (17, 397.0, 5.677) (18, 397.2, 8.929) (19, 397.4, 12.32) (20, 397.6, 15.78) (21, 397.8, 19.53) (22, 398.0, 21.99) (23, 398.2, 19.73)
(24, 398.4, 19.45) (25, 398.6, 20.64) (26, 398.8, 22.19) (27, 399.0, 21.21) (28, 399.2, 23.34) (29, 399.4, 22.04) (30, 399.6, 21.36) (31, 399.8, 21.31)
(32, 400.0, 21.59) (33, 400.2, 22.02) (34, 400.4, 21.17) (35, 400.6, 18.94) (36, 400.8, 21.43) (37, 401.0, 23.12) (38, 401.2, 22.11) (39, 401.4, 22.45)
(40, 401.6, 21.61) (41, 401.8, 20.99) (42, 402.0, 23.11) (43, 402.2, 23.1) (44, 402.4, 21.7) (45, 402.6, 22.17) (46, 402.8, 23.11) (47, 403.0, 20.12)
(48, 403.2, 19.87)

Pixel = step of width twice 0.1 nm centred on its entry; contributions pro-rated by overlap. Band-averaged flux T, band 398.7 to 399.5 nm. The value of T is 22.2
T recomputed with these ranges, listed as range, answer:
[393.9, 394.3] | 13.2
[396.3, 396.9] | 8.74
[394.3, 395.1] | 16.3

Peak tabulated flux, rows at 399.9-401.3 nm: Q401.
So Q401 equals 23.12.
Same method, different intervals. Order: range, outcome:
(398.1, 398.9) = 22.19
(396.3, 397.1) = 12.7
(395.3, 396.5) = 18.77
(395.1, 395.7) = 17.97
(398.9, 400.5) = 23.34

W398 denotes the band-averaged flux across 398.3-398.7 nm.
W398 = 20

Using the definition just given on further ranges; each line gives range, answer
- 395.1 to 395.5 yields 17.9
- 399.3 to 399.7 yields 21.7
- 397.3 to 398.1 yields 17.4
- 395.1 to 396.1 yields 17.6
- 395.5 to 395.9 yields 16.8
